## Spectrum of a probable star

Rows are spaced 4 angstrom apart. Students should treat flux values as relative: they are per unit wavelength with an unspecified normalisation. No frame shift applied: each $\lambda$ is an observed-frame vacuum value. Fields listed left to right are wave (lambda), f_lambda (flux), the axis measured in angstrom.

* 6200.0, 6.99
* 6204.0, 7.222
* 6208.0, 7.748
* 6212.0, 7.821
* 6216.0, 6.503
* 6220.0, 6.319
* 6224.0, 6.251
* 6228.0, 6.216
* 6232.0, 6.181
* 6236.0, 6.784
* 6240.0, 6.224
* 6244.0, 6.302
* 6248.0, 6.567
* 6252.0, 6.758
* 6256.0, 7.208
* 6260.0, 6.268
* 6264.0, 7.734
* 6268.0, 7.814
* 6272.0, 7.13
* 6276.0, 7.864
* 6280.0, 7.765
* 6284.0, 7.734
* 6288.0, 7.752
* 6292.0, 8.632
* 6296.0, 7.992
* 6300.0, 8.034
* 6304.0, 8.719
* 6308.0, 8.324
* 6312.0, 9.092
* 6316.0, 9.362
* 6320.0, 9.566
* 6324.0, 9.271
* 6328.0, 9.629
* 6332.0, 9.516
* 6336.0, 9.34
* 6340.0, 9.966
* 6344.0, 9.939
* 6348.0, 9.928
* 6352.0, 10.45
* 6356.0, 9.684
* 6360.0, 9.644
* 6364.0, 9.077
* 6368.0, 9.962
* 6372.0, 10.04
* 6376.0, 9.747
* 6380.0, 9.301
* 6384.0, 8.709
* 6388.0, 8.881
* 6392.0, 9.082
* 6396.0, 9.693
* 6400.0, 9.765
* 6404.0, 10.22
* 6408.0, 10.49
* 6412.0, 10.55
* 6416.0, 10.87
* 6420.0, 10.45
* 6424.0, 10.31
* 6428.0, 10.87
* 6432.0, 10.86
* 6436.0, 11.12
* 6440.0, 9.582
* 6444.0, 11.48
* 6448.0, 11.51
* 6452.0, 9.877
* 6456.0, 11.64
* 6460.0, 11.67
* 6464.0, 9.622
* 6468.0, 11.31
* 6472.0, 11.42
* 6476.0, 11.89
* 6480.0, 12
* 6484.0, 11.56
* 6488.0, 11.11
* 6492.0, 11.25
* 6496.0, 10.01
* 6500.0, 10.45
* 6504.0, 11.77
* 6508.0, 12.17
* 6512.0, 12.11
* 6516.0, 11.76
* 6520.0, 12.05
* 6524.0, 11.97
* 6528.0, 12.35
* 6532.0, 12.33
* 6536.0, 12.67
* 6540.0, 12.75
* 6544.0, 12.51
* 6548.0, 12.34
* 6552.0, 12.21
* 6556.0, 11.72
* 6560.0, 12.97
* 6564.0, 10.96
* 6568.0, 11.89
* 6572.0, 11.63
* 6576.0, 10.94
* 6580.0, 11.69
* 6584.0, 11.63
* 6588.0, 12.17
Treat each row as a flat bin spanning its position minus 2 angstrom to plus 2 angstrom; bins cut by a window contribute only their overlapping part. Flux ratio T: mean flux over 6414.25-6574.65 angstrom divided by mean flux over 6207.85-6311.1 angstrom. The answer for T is 1.58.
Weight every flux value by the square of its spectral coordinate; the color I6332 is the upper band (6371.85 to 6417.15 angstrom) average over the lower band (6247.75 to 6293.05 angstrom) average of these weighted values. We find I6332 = 1.36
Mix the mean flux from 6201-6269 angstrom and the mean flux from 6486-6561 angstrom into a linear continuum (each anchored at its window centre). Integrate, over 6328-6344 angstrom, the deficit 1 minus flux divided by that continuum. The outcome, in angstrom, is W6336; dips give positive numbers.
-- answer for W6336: -2.0 angstrom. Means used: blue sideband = 6.81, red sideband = 11.9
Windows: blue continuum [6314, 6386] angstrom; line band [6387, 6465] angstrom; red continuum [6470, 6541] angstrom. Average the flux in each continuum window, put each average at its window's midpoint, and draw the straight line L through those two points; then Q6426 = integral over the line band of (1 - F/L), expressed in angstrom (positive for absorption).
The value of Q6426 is 1.5 angstrom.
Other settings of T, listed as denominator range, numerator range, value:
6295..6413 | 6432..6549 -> 1.22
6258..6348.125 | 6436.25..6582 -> 1.35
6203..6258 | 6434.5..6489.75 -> 1.66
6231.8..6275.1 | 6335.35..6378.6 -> 1.43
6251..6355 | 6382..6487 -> 1.24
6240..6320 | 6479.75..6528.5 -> 1.49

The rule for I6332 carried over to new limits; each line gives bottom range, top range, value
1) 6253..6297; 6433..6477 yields 1.53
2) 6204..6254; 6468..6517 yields 1.87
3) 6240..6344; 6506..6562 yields 1.62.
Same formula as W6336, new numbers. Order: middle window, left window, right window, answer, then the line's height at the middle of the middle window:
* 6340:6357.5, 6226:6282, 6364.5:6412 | -2.3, 8.84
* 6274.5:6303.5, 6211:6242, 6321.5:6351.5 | 1.1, 8.31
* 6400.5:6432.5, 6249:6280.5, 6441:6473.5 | -0.9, 10.2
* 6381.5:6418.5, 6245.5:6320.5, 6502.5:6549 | 0.6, 9.97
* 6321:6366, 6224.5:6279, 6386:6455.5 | -4.8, 8.75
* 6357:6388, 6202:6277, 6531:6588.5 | -1.6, 9.01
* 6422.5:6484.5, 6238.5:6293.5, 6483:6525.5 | -2.7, 10.6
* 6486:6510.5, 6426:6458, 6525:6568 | 1.0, 11.6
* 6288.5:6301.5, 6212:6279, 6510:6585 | -0.9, 7.66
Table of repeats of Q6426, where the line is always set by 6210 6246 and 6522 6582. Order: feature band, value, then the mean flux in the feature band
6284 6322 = -3.7 angstrom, 8.56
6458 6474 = -0.6 angstrom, 11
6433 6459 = -1.7 angstrom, 10.9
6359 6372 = -1.1 angstrom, 9.63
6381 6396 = 0.4 angstrom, 9.03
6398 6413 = -1.1 angstrom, 10.2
